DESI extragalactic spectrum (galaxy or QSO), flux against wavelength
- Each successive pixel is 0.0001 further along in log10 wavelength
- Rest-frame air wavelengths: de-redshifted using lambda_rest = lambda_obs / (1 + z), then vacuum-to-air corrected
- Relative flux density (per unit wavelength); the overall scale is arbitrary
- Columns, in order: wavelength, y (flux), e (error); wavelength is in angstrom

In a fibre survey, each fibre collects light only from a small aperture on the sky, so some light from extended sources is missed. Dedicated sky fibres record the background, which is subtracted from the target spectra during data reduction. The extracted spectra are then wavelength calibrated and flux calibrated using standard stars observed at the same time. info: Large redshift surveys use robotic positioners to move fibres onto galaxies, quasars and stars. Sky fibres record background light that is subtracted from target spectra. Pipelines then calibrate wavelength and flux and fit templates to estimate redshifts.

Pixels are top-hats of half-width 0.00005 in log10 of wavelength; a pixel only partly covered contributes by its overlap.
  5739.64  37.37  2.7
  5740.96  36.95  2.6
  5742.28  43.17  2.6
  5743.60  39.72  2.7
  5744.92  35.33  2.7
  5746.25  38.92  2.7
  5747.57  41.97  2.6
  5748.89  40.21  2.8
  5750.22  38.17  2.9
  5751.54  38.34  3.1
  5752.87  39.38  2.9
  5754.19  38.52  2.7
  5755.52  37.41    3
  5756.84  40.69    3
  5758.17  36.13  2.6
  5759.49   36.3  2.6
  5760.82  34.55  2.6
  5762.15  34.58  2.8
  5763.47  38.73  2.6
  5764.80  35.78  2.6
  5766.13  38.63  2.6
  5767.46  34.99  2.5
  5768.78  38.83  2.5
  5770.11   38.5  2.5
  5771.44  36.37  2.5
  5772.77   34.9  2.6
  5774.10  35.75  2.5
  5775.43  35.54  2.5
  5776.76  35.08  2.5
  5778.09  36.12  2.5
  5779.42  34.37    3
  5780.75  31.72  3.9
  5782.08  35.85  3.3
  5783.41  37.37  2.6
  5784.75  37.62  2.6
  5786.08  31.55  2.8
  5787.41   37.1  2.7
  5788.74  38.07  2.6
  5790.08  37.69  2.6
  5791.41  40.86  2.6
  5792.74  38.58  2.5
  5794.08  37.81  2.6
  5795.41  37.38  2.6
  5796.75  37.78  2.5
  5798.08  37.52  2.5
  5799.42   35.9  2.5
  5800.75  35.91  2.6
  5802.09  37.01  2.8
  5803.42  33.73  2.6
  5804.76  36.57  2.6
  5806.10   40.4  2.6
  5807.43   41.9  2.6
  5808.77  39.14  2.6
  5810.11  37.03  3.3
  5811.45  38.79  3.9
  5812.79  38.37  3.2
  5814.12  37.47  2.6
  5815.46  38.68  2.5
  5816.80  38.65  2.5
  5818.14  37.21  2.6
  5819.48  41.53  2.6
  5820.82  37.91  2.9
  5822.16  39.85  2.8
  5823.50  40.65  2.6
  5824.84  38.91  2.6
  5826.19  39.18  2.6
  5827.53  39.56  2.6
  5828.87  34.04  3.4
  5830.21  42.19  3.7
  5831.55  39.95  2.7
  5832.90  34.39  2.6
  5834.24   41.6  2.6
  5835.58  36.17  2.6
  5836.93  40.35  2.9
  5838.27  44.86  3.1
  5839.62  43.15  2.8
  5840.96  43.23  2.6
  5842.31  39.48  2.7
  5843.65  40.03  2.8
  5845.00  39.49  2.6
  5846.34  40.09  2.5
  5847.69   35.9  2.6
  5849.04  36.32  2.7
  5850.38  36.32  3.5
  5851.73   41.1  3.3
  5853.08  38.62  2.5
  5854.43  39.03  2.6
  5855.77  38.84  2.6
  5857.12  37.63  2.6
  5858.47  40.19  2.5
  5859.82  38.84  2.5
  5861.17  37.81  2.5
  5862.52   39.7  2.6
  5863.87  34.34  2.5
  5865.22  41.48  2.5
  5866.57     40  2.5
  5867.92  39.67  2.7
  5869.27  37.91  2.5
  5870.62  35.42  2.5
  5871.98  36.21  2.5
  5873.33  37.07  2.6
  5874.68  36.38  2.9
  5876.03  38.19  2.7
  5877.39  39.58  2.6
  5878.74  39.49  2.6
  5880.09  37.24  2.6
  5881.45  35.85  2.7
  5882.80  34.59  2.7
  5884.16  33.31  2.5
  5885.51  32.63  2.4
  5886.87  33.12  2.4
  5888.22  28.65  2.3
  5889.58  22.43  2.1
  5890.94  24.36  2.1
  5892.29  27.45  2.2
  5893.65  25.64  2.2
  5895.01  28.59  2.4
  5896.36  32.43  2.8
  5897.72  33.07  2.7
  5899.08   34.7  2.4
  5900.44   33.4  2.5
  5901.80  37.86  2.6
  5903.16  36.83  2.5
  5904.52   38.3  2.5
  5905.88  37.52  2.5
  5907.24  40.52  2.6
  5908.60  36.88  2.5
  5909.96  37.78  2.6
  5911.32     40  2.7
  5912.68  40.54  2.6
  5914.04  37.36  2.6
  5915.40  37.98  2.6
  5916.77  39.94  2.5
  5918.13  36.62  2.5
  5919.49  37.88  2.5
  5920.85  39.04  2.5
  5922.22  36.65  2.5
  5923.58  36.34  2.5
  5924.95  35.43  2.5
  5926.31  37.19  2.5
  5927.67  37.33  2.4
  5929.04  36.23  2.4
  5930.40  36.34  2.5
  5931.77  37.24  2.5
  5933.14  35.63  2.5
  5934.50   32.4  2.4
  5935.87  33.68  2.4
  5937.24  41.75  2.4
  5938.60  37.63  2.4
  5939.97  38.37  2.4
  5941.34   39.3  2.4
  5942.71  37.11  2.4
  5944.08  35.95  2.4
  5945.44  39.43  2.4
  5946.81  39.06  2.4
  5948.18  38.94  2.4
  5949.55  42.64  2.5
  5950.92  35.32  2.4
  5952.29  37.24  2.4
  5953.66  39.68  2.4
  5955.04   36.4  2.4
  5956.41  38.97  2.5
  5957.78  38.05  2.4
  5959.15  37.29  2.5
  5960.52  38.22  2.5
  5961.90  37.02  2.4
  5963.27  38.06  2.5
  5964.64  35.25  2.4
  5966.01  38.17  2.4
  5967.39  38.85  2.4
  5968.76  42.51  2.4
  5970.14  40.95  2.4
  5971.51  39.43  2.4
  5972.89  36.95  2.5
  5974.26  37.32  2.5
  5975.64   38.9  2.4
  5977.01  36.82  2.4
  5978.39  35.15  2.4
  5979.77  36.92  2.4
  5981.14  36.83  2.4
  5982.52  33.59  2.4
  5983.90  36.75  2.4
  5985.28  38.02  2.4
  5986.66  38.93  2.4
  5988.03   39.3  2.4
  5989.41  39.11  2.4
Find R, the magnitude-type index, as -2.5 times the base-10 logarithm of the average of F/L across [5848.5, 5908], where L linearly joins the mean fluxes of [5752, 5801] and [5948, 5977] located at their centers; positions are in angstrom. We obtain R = 0.059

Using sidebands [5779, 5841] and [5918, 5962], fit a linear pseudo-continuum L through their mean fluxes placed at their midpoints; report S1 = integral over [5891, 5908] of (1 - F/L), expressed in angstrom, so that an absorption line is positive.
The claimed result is 1.9 angstrom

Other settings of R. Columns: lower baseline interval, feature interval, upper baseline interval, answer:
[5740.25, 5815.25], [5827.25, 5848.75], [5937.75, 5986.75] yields -0.06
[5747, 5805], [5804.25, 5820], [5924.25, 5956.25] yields -0.05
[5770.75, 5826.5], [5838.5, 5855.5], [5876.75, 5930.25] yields -0.09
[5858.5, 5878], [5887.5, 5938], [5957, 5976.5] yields 0.09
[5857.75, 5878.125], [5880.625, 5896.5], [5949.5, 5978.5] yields 0.27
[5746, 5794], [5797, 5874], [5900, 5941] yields -0.04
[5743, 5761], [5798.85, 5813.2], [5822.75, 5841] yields 0.05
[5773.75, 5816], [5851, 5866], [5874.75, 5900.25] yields -0.15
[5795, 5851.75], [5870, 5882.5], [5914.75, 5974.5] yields 0.03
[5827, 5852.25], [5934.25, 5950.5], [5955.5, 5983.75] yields 0.00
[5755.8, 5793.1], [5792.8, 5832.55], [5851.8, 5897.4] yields -0.07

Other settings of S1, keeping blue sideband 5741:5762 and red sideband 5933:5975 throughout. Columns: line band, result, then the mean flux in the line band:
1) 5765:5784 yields 1.2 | 36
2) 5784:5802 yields 0.5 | 37.2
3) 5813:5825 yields -0.2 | 39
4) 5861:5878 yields 0.1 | 38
